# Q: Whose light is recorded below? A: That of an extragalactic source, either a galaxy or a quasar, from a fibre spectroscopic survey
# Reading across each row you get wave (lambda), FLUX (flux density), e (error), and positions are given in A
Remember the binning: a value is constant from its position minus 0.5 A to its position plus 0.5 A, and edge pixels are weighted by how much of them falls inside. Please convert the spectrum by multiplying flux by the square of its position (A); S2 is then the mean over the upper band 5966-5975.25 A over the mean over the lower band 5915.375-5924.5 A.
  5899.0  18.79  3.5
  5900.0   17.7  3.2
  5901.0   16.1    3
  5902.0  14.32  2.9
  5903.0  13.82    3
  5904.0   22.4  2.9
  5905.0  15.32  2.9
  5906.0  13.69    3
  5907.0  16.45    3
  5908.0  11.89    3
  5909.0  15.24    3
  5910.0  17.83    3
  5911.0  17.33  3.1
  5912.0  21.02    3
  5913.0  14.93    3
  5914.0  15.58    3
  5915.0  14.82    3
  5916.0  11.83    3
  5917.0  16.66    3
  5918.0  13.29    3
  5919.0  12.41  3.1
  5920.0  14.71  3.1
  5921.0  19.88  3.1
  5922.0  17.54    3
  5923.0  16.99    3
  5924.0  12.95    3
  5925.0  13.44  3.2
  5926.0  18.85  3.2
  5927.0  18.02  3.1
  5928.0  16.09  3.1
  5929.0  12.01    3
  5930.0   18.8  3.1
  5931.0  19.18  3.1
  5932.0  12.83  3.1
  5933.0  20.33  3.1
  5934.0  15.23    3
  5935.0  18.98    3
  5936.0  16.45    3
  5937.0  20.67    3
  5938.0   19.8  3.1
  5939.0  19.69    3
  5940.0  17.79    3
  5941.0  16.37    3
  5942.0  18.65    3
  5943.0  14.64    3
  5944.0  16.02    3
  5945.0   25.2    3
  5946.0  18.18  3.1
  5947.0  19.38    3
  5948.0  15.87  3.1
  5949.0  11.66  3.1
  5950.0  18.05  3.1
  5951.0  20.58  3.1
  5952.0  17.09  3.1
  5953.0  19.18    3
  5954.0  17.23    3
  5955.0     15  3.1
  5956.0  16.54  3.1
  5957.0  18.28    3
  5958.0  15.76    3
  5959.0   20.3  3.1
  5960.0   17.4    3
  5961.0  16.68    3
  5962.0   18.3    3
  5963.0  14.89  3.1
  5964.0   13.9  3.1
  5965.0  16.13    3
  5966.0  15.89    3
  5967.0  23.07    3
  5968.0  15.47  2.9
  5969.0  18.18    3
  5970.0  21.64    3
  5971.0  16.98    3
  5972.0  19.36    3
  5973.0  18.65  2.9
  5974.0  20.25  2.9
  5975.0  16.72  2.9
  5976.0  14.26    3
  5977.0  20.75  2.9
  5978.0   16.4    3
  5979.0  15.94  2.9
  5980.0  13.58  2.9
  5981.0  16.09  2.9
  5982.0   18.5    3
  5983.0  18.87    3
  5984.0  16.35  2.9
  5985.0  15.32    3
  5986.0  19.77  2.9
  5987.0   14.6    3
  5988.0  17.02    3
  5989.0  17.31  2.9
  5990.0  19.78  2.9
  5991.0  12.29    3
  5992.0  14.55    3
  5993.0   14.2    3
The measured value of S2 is 1.26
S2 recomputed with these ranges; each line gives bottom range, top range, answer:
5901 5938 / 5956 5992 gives 1.08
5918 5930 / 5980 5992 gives 1.08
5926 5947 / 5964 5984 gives 1.00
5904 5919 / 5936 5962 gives 1.16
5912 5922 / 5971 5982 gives 1.15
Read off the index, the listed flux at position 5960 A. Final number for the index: 17.4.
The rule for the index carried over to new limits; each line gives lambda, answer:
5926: 18.85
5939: 19.69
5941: 16.37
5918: 13.29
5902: 14.32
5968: 15.47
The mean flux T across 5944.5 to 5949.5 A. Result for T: 18.1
